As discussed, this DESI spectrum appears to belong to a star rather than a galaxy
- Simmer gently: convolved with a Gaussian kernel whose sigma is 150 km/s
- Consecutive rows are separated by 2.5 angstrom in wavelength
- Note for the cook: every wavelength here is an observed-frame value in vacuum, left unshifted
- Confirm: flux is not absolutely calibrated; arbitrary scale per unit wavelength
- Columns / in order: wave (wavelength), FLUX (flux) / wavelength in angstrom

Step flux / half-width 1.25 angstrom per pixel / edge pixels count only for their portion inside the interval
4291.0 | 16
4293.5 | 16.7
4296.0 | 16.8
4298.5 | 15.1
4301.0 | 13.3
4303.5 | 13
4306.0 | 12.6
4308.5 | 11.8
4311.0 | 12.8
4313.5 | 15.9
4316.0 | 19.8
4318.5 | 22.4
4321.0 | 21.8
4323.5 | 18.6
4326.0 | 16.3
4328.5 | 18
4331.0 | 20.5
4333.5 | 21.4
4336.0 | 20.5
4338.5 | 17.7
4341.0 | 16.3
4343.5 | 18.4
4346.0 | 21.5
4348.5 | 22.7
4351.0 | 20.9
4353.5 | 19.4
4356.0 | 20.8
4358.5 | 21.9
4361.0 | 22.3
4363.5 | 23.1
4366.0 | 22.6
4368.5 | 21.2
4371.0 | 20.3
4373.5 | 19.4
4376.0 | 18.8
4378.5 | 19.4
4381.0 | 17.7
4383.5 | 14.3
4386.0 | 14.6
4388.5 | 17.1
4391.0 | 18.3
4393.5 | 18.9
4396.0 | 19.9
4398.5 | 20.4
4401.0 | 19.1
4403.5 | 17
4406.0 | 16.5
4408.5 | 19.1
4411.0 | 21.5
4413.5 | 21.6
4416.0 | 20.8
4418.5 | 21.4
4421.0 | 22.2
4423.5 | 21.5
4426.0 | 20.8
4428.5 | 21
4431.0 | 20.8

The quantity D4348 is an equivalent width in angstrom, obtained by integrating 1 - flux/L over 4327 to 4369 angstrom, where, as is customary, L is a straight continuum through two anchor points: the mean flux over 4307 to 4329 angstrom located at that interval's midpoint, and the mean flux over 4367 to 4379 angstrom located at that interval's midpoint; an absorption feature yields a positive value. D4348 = -3.8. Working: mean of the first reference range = 17.4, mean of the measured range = 20.5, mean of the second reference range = 19.9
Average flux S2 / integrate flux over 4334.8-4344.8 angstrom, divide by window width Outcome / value 18.2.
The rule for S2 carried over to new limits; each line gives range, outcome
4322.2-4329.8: 17.7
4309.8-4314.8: 14.4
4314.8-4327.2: 19.8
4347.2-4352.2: 21.8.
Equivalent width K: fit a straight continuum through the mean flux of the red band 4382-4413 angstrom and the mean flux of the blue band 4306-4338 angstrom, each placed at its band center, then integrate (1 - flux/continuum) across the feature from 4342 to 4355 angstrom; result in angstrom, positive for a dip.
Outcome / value -1.7 angstrom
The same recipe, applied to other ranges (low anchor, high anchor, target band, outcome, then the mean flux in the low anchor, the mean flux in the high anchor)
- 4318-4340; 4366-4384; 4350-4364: -1.44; 19.6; 19.2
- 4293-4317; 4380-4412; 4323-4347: -4.77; 14.7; 18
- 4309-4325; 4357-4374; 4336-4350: 0.42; 18.2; 21.6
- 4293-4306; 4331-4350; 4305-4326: -0.24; 14.7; 19.8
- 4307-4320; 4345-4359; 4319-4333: -1.02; 16.6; 21.2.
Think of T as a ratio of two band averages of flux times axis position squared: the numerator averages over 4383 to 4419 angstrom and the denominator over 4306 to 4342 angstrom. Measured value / 1.08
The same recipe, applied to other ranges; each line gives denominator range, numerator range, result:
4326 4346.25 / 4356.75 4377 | 1.13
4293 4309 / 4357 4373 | 1.58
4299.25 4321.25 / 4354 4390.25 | 1.28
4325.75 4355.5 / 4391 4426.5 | 1.05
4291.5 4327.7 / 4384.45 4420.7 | 1.23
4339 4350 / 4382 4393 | 0.85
